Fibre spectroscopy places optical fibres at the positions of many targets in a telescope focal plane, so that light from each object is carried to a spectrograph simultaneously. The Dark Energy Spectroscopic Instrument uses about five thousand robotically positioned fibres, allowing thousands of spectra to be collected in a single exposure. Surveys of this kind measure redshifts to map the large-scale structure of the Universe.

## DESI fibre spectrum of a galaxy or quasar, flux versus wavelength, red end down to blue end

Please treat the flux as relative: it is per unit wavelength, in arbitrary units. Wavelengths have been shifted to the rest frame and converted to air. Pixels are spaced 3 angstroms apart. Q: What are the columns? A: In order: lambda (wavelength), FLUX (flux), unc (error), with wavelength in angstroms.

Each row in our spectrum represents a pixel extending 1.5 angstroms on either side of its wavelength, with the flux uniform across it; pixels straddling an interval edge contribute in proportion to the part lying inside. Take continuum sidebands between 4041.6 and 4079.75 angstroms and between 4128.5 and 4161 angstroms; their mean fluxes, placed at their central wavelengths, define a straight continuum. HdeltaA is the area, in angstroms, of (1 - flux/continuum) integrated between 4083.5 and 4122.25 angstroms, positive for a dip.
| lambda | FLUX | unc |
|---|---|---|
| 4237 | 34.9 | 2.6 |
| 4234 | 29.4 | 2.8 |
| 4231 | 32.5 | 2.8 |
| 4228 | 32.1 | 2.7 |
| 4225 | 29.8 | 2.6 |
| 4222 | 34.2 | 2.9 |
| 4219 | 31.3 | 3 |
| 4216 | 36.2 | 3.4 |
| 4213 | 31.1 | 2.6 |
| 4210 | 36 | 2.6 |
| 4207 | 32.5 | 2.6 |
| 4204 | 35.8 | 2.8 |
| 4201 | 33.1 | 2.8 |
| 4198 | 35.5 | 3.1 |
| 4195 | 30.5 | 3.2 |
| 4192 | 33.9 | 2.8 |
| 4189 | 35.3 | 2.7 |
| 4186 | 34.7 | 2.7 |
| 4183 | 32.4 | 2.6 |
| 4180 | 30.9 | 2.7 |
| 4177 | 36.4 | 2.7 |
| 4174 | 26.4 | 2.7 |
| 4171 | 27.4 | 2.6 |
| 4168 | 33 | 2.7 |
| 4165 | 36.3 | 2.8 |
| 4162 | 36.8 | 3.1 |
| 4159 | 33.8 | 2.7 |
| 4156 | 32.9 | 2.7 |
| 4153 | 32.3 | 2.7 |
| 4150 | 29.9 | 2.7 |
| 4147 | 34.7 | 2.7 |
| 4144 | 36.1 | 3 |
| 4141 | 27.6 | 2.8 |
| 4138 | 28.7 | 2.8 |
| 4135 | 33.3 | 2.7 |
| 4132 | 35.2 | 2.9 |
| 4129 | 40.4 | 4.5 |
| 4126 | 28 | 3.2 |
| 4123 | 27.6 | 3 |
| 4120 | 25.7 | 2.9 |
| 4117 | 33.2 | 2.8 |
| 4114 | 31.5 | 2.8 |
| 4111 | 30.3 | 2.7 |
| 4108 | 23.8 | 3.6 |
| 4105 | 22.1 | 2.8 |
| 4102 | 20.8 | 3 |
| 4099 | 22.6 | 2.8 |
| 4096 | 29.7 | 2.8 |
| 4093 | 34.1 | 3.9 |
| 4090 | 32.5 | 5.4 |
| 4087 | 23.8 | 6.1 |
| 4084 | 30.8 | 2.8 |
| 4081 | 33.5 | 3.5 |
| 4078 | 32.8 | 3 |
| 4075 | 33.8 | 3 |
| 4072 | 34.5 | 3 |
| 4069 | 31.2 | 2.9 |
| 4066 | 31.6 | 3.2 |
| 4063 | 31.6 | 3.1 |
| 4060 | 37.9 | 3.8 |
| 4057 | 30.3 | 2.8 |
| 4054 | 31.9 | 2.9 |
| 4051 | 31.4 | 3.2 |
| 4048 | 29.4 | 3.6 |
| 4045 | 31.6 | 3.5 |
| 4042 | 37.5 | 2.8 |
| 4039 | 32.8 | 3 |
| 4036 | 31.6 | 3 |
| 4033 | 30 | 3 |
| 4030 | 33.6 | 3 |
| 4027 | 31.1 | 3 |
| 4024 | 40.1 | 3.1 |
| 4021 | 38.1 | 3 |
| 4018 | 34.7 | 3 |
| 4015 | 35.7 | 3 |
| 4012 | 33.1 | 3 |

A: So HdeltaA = 6.05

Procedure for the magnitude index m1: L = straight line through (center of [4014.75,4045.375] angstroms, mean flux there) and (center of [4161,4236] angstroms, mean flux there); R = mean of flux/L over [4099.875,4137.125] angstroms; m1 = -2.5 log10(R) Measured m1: 0.15 mag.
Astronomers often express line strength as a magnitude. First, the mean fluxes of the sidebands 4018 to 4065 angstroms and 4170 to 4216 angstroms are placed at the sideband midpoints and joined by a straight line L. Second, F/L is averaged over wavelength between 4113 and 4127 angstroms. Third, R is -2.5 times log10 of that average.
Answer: 0.14 mag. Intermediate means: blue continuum 33.3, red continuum 33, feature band 29.2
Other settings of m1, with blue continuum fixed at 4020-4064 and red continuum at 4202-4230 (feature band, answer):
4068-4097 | 0.05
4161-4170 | -0.05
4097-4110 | 0.40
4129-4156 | 0.02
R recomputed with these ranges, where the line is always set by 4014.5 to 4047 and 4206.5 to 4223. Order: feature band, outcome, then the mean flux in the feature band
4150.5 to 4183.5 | 0.04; 32.5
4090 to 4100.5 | 0.16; 29.3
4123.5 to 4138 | 0.02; 33.2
